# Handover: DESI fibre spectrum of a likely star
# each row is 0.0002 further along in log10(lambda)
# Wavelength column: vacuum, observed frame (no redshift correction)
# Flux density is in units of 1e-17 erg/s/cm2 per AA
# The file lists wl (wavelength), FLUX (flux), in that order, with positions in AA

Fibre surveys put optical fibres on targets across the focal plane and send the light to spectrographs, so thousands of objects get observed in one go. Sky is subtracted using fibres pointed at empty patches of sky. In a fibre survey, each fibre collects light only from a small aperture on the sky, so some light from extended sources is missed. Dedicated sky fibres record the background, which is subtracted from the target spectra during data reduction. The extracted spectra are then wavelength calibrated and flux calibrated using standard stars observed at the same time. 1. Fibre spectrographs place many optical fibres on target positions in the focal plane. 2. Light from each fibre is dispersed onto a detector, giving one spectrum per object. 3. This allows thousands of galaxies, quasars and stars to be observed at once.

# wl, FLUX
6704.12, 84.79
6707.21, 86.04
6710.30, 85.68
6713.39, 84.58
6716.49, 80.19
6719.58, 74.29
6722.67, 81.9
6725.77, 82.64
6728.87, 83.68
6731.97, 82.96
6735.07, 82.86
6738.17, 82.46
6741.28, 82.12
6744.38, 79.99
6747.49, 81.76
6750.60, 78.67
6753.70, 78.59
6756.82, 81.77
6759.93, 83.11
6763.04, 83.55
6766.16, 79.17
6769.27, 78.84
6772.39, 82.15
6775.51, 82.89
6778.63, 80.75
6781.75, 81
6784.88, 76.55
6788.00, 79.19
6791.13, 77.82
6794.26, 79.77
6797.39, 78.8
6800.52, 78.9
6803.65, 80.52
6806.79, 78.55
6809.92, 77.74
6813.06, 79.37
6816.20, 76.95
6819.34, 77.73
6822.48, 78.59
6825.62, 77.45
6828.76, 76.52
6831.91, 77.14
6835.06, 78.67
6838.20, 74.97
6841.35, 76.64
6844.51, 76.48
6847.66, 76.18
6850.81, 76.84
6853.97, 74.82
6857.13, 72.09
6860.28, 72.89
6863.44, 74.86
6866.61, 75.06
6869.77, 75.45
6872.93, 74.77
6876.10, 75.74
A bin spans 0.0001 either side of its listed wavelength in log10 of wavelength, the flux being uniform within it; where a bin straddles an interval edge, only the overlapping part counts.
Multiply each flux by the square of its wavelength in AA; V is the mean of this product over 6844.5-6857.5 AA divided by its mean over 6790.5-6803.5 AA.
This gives 1.0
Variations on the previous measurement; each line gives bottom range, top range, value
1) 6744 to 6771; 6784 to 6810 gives 0.99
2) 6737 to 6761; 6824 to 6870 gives 0.96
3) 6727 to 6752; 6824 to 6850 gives 0.97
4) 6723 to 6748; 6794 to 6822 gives 0.98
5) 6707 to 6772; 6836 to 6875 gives 0.95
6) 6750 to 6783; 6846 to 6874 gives 0.95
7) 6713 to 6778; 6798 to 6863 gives 0.97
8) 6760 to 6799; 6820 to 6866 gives 0.97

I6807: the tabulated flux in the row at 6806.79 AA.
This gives 78.55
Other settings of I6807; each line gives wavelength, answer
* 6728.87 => 83.68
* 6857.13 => 72.09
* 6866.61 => 75.06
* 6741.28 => 82.12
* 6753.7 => 78.59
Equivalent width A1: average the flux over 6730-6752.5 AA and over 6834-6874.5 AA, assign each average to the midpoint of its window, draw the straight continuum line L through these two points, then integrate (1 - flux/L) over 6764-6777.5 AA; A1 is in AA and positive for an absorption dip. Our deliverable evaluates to -0.2 AA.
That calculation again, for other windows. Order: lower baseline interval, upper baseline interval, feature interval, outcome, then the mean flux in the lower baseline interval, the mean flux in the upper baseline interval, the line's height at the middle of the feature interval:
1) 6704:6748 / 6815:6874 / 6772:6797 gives -0.20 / 82.3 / 76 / 79.2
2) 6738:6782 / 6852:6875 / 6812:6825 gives -0.13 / 81.1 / 74.3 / 77.3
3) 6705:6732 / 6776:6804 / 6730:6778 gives -0.29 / 82.4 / 79.3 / 80.9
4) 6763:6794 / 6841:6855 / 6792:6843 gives -0.10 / 80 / 76.2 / 77.9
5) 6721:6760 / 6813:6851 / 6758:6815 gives -0.38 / 81.7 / 77.1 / 79.4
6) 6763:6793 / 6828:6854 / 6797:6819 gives -0.07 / 80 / 76.6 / 78.4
